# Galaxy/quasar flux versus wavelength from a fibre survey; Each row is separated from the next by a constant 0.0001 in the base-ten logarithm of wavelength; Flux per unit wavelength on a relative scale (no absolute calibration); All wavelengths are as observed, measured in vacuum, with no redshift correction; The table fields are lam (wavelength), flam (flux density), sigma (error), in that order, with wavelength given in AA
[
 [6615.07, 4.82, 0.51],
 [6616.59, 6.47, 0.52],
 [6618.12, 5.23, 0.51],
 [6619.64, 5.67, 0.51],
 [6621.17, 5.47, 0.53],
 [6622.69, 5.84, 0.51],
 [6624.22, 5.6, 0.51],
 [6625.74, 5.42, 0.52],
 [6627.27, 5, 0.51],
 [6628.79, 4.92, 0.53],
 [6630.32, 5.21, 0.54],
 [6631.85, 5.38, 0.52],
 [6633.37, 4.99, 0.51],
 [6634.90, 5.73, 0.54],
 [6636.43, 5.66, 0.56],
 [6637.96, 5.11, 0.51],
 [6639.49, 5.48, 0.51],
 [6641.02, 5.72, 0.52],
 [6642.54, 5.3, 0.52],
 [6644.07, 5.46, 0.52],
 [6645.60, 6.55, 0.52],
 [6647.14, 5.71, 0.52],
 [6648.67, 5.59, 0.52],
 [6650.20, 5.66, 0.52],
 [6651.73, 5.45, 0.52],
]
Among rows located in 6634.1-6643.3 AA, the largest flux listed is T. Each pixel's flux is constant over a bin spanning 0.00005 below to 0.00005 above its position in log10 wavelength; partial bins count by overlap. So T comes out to 5.73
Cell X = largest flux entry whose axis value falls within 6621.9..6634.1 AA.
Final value 5.84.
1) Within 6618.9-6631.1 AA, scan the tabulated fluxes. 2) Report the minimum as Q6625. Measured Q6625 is 4.92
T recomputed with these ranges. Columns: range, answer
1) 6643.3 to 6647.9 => 6.55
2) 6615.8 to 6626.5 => 6.47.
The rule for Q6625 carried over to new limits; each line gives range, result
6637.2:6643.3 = 5.11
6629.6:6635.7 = 4.99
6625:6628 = 5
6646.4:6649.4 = 5.59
